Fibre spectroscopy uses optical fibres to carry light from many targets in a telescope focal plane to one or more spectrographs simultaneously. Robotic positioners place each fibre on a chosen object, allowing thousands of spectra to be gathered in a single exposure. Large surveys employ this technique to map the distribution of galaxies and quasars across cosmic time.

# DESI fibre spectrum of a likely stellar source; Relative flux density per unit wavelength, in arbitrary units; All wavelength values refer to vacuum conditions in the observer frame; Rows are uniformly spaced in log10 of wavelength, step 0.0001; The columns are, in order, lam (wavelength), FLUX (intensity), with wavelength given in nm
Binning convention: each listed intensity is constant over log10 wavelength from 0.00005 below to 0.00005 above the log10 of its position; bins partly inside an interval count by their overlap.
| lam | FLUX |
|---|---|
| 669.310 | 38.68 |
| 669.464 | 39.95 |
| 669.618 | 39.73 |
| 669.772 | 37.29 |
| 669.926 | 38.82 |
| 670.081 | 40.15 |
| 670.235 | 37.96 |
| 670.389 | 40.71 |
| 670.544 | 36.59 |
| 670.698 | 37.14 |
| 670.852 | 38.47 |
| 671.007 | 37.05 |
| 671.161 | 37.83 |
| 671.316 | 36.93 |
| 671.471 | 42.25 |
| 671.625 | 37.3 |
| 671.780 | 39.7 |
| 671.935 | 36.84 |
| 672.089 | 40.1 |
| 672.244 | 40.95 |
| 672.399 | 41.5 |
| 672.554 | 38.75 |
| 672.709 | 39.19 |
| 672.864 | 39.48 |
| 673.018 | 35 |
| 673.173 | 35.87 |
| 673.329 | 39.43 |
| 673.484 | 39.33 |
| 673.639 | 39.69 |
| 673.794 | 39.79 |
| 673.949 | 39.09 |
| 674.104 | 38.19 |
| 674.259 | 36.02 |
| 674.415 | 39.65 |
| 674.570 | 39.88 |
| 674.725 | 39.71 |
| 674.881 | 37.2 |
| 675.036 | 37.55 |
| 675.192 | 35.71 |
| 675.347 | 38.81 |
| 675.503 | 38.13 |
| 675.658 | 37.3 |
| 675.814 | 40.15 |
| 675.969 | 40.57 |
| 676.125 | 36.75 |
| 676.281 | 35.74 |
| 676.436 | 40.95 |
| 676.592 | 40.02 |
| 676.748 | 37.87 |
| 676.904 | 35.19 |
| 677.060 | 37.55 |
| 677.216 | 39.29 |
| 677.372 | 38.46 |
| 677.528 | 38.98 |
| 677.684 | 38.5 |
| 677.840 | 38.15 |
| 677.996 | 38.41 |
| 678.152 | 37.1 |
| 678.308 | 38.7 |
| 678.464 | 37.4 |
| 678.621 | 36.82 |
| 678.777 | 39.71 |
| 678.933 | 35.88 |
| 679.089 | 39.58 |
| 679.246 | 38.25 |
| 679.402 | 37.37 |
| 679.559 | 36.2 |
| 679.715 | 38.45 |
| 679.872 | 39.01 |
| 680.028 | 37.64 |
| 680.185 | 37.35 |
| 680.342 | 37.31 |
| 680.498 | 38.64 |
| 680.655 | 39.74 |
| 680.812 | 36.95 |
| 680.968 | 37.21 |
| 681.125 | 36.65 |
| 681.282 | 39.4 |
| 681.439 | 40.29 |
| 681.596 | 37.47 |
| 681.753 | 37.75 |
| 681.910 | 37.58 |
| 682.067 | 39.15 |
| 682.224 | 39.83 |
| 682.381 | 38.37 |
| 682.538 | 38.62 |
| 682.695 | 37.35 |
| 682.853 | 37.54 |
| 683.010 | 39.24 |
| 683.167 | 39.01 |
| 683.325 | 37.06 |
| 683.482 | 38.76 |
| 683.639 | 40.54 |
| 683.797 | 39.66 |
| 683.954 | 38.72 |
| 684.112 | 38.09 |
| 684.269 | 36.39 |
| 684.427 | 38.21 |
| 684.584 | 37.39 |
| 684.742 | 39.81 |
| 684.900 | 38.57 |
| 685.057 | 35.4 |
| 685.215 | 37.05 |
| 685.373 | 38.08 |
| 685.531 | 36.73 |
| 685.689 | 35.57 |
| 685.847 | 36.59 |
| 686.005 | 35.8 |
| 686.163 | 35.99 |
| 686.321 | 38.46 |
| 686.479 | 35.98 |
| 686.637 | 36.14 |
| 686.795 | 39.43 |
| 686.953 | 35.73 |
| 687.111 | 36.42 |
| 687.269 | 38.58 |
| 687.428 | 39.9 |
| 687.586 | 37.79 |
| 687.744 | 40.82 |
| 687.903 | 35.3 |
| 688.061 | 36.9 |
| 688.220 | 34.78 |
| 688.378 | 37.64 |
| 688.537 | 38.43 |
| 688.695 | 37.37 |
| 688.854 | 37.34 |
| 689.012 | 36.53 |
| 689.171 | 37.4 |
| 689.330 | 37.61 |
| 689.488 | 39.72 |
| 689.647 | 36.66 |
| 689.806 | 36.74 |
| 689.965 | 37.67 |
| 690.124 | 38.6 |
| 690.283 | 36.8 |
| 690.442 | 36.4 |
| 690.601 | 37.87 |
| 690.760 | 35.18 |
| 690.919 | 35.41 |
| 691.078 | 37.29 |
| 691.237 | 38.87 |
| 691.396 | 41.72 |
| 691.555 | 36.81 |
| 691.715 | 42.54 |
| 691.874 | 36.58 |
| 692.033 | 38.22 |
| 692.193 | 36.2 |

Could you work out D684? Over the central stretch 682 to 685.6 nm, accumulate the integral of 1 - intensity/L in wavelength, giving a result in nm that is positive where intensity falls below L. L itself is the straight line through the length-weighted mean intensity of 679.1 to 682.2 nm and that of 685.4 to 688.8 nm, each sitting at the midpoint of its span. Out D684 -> -0.06 nm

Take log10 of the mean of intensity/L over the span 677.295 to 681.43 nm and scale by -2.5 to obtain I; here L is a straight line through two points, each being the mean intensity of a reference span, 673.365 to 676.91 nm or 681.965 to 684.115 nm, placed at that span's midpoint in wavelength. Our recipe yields 0.016 mag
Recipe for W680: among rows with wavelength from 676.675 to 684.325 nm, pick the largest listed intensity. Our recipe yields 40.54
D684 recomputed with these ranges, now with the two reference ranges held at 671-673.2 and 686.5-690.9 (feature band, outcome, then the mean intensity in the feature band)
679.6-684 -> -0.05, 38.4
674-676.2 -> 0.01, 38.3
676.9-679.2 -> 0.01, 38.1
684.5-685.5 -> 0.00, 37.7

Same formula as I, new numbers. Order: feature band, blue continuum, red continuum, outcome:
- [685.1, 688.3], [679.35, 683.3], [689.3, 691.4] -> 0.02 mag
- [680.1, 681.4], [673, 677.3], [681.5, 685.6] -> 0.01 mag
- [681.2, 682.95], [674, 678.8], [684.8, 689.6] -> -0.02 mag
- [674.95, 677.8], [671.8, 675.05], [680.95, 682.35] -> 0.01 mag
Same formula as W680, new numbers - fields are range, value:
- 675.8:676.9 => 40.95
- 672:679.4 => 41.5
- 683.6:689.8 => 40.82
